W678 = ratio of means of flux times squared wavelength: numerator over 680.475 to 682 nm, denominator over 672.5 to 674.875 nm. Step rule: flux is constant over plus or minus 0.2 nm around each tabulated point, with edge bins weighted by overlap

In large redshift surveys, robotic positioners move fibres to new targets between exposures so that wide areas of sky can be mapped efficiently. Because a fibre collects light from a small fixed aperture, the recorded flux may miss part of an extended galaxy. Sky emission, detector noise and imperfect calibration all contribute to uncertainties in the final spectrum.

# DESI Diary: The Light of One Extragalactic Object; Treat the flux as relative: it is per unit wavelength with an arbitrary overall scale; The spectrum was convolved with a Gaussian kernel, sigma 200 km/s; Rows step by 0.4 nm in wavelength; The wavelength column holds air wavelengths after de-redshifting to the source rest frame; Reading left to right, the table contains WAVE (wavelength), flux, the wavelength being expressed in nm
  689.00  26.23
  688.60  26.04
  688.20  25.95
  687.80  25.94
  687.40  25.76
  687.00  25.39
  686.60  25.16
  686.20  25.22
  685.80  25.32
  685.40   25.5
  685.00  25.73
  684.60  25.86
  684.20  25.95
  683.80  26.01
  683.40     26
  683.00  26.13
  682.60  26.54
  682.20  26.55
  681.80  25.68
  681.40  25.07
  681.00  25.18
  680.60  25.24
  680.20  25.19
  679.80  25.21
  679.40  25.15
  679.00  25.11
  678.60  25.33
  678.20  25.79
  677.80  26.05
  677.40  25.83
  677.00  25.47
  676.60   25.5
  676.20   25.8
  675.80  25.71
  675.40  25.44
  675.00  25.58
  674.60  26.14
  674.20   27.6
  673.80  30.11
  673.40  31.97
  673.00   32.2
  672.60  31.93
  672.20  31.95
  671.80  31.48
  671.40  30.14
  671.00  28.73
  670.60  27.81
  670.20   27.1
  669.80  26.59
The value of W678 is 0.87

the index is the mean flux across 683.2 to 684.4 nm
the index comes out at 26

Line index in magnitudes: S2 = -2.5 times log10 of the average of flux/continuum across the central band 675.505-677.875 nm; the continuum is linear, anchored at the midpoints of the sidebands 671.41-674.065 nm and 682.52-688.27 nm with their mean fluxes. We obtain 0.15 mag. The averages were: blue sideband 31.4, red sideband 25.7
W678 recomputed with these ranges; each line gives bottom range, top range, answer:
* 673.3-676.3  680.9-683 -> 0.97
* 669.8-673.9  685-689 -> 0.89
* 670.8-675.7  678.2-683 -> 0.89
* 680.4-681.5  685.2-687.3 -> 1.02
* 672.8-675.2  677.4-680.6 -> 0.89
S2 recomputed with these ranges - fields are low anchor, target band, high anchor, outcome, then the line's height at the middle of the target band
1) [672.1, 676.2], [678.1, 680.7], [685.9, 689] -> 0.09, 27.5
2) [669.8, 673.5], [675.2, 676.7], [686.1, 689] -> 0.13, 28.9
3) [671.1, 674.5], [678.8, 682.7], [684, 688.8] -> 0.09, 27.8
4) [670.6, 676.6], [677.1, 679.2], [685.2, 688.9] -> 0.08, 27.7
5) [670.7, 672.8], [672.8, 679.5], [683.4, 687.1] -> 0.09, 29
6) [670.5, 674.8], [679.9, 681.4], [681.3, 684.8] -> 0.07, 26.9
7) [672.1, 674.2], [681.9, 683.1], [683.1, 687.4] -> 0.02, 26.9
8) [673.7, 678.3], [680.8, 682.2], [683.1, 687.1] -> 0.02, 25.8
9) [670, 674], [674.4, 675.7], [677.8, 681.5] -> 0.10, 28.3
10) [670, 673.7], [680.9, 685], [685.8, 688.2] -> 0.04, 26.8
